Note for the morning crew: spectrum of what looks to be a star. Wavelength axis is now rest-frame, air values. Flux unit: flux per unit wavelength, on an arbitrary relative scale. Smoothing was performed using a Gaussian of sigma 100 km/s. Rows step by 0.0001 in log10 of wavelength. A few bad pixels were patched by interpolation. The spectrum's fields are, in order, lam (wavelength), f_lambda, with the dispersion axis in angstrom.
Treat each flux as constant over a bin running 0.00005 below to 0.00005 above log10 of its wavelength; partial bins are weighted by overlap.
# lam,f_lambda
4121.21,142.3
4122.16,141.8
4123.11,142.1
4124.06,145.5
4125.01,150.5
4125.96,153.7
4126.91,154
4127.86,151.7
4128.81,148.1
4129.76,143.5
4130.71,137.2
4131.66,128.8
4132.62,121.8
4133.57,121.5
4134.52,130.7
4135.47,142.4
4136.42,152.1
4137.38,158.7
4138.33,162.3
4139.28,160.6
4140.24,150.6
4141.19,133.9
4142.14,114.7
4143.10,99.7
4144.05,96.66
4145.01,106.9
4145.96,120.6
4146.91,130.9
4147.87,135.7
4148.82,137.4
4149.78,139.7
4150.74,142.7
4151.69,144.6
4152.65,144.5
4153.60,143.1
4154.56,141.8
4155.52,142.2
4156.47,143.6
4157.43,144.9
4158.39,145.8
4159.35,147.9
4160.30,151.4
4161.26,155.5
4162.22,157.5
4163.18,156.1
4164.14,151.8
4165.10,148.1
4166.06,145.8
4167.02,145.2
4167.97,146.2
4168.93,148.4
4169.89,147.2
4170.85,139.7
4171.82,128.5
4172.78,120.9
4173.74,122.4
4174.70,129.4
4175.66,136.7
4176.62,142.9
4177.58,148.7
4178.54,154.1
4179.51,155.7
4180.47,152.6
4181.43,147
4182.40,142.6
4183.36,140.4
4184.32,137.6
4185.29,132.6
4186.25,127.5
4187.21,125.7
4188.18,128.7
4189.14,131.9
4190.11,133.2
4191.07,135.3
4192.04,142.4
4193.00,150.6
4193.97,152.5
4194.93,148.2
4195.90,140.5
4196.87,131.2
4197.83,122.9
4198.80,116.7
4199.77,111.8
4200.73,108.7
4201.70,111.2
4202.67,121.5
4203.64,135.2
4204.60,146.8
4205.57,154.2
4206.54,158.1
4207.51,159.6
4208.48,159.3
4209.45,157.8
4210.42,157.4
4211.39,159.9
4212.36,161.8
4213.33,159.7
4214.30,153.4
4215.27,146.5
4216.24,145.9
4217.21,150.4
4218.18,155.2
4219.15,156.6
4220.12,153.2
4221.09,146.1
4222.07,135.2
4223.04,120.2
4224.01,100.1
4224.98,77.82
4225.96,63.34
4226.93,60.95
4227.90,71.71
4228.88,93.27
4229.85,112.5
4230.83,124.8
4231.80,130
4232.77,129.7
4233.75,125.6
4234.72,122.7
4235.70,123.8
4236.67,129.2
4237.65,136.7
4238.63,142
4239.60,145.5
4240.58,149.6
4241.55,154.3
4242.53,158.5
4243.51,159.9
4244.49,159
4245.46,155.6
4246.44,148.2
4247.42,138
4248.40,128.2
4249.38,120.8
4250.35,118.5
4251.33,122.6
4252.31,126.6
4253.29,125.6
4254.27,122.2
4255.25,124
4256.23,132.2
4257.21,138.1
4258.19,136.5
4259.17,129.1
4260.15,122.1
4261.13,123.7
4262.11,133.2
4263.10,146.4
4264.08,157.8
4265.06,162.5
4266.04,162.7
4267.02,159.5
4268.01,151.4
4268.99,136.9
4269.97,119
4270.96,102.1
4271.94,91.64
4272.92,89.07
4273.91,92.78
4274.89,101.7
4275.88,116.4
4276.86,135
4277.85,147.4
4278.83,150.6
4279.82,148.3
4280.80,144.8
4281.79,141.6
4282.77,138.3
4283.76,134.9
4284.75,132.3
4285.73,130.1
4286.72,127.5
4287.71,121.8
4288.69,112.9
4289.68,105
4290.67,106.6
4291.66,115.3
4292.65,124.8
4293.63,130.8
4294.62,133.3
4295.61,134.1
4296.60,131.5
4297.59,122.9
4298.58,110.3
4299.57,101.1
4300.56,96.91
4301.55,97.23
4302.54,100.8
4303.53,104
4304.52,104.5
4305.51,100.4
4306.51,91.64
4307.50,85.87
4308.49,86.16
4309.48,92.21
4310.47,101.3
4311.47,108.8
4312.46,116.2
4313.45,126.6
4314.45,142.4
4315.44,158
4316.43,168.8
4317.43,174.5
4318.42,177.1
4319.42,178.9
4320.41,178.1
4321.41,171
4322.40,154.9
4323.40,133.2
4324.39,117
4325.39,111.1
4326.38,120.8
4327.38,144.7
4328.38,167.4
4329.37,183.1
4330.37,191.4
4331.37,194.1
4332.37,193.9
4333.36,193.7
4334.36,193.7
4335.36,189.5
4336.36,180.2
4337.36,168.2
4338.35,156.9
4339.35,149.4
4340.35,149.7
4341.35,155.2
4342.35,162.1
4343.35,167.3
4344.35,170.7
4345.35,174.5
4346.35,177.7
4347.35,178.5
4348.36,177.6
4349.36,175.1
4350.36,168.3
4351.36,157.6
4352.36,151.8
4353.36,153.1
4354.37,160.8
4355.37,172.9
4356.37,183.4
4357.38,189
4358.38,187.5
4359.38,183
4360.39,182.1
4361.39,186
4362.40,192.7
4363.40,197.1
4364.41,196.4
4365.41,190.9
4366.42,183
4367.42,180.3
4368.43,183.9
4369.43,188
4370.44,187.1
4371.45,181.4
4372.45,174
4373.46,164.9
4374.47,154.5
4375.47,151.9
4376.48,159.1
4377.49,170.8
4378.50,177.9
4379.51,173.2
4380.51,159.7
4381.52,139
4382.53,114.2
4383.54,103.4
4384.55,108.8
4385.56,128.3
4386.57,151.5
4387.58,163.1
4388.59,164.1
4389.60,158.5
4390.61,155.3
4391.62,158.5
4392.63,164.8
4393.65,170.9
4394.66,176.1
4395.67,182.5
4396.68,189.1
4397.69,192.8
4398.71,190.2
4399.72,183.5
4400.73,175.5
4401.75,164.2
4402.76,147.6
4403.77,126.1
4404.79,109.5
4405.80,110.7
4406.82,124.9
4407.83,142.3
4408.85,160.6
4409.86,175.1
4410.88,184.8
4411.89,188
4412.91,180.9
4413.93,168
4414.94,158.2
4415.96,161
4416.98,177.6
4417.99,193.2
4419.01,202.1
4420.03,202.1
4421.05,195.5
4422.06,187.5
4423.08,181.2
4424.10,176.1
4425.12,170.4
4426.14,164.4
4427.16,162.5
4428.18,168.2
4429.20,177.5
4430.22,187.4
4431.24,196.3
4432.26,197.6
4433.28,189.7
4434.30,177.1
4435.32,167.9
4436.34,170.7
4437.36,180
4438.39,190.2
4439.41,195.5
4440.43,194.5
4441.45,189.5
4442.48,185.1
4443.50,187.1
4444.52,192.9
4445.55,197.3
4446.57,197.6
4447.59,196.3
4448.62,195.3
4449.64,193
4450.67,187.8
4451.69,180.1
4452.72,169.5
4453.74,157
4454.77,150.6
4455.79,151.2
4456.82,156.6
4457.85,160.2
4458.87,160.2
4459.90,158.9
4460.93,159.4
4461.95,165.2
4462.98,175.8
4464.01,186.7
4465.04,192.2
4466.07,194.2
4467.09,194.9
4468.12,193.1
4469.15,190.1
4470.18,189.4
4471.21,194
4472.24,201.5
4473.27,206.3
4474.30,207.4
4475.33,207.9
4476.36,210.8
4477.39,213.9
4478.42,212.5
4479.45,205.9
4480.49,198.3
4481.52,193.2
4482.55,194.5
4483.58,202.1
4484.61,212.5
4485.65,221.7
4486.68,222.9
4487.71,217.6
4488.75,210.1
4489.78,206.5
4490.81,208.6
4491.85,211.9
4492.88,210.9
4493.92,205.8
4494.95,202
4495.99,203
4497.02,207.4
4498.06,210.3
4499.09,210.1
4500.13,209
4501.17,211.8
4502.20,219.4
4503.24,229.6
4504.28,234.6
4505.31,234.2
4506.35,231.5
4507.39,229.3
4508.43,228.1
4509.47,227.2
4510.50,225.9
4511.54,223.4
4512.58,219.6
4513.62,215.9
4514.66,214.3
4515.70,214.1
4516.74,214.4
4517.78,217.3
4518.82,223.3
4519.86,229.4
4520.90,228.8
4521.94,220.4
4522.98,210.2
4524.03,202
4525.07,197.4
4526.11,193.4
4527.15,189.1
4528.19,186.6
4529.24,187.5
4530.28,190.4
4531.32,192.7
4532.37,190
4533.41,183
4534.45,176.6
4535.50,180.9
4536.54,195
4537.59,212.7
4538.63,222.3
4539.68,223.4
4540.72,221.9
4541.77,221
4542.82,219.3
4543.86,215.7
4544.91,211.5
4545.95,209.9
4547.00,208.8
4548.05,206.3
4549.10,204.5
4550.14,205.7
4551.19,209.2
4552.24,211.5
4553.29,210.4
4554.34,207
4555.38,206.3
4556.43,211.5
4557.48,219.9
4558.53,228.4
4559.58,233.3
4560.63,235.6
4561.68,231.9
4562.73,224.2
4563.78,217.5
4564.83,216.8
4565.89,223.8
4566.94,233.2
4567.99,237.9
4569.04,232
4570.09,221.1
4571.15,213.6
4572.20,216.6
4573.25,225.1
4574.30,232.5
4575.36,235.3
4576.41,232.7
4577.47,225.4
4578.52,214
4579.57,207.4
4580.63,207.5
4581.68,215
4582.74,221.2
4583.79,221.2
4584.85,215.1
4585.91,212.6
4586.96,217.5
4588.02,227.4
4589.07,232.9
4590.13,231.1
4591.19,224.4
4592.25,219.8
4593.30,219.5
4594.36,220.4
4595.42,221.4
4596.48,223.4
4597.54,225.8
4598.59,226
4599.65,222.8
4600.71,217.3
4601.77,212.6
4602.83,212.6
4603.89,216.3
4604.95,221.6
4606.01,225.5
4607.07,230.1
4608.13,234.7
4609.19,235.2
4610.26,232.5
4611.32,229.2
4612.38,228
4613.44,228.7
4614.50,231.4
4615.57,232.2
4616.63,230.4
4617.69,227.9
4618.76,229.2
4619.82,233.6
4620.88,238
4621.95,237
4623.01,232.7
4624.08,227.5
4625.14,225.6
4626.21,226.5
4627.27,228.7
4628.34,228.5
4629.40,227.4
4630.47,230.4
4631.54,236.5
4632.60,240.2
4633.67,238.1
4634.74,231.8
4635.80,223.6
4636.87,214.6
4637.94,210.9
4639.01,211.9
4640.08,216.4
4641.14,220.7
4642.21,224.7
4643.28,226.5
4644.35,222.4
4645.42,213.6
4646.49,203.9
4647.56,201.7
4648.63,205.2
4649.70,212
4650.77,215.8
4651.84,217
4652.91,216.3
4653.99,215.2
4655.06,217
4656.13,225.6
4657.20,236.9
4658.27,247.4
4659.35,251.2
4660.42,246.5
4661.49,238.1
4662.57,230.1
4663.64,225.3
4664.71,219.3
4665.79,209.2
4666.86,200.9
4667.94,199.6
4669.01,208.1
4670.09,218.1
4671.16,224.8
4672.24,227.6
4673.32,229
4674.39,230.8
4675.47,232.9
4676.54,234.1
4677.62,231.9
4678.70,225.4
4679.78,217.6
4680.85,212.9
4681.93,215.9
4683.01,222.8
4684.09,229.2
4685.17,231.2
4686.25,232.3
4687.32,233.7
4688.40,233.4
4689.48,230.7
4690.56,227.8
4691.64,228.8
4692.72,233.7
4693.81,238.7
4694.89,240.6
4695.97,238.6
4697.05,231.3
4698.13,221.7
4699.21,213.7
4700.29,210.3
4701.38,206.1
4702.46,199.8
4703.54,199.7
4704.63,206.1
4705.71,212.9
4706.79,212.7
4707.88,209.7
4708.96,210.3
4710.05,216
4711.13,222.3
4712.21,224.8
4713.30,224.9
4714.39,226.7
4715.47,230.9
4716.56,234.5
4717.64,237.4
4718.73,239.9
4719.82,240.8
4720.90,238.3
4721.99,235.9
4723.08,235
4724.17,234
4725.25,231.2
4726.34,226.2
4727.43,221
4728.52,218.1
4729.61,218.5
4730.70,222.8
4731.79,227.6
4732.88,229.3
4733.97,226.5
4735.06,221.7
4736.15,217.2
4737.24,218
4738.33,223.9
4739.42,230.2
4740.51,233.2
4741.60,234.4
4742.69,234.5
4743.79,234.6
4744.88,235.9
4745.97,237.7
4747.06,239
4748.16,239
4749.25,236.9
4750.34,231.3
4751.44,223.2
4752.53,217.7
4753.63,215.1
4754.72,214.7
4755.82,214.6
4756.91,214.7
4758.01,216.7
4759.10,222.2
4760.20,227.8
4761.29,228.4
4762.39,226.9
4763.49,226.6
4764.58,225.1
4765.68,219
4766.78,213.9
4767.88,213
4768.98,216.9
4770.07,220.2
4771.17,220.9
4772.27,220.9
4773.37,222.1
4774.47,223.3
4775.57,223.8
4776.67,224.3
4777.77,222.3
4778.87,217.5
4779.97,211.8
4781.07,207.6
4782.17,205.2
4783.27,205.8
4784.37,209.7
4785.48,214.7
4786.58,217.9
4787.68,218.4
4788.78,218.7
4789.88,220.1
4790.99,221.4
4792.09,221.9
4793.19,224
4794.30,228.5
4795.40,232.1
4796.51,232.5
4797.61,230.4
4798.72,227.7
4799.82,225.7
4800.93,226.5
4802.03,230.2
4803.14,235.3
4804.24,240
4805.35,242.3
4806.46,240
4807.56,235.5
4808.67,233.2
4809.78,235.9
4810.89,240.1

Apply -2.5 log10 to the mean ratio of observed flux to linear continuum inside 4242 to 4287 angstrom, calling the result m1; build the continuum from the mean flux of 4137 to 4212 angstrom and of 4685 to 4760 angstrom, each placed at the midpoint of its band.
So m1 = 0.15 mag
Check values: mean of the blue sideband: 140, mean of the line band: 134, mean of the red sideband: 226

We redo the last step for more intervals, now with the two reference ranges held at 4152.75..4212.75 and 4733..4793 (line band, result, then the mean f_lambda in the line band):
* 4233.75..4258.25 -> 0.11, 137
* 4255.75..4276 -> 0.19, 129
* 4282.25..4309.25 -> 0.35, 114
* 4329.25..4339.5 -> -0.12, 182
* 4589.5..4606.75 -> -0.11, 221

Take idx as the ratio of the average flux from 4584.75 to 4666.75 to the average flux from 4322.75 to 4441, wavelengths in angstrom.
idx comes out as 1.3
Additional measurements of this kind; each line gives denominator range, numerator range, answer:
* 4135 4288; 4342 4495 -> 1.31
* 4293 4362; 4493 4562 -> 1.42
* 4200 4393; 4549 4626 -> 1.56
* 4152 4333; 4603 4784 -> 1.67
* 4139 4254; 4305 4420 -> 1.18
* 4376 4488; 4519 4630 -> 1.24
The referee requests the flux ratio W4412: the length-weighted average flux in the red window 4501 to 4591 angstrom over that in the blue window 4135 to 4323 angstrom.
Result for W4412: 1.6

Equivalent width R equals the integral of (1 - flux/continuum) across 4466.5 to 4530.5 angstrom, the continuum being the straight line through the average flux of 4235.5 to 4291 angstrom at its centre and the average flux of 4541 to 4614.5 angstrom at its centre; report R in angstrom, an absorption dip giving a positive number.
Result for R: -3.71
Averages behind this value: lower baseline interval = 133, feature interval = 210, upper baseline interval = 221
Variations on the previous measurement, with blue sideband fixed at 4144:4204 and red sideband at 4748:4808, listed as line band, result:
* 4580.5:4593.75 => -1.68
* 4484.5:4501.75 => -2.64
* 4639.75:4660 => -1.57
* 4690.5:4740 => -2.36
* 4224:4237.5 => 3.73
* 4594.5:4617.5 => -3.11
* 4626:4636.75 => -1.51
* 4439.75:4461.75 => -0.04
